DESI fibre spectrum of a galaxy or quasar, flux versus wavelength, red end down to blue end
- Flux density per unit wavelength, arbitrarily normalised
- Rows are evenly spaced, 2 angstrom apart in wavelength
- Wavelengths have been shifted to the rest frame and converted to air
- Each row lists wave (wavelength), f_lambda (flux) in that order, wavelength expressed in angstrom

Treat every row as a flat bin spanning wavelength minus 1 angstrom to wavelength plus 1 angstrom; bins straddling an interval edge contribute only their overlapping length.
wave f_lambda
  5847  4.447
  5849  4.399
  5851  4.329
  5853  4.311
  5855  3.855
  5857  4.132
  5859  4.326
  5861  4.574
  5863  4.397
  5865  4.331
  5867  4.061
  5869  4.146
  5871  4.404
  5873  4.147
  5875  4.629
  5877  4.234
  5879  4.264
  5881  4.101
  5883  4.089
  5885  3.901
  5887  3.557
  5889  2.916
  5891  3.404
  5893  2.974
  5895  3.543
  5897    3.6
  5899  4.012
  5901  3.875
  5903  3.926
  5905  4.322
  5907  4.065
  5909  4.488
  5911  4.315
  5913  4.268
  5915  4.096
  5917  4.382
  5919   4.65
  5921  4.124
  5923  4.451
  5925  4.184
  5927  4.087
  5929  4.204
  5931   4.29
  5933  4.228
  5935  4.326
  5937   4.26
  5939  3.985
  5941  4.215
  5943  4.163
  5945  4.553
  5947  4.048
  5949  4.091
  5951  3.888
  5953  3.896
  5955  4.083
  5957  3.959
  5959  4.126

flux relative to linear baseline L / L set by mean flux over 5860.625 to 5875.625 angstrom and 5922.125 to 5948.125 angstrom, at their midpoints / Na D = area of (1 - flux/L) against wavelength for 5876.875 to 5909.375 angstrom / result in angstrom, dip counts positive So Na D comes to 3.55 angstrom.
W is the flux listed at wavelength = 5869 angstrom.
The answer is 4.146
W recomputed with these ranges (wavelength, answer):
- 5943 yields 4.163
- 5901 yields 3.875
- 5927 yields 4.087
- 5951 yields 3.888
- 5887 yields 3.557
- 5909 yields 4.488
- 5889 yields 2.916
